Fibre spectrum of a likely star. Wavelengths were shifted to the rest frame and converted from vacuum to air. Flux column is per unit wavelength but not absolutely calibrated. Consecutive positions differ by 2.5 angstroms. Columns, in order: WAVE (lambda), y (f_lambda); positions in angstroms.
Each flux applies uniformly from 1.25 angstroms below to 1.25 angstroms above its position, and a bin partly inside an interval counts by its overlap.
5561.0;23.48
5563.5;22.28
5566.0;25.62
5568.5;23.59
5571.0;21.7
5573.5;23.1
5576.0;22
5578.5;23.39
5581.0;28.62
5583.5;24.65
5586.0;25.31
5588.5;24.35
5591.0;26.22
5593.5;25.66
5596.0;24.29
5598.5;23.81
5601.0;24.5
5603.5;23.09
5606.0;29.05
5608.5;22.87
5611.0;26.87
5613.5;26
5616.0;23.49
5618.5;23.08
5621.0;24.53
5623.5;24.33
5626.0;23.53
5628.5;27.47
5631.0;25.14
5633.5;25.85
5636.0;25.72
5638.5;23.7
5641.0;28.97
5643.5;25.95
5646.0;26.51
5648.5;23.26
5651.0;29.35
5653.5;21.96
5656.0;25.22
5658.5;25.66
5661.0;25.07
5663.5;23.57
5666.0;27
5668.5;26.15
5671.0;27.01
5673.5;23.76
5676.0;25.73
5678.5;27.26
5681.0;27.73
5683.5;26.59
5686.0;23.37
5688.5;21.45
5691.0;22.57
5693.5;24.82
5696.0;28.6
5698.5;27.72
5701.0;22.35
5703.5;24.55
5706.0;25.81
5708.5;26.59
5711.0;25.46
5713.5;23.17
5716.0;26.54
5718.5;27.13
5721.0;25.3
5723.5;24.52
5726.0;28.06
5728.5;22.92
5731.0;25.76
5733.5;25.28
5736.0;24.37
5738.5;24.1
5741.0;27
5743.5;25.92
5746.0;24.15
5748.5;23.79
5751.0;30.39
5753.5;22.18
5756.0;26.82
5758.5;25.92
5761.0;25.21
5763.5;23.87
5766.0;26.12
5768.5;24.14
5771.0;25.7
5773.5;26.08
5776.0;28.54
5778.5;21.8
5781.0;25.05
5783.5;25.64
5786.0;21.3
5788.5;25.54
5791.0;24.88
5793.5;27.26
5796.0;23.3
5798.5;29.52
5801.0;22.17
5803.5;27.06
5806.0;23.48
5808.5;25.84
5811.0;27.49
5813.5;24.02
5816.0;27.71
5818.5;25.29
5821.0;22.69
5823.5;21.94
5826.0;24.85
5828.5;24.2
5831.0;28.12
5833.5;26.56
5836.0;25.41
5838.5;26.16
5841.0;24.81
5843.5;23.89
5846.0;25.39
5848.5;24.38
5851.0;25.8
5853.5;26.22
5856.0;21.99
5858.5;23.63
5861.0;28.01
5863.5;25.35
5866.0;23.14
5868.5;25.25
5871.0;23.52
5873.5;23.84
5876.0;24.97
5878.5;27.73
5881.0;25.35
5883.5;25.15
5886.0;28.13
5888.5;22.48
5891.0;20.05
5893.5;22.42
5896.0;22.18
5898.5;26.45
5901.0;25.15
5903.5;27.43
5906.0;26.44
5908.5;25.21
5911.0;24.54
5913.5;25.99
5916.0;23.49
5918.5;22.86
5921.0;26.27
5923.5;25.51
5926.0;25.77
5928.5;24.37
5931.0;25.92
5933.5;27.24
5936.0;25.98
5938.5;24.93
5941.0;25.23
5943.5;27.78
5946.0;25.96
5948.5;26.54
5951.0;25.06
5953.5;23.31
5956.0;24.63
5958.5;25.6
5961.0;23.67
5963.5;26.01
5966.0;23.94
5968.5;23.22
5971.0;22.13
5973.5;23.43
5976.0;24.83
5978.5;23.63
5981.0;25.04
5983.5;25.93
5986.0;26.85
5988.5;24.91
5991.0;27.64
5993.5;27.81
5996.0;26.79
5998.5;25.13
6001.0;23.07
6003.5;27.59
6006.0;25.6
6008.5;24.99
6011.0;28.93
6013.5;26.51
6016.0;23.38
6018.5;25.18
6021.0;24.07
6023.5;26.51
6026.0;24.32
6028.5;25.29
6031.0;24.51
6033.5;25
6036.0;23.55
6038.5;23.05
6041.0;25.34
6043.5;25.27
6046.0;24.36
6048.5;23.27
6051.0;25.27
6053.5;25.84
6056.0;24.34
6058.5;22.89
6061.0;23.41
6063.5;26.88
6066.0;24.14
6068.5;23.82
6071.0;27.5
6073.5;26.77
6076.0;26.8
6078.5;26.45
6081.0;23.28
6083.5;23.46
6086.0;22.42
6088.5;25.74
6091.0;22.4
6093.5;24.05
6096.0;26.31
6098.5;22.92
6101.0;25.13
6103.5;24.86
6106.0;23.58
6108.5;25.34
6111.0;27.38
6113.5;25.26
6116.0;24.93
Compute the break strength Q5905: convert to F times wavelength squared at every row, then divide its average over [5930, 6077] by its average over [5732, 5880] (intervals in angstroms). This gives 1.1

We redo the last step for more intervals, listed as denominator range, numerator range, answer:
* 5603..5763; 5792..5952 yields 1.06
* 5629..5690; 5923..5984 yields 1.08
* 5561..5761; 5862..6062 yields 1.10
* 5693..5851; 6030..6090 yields 1.08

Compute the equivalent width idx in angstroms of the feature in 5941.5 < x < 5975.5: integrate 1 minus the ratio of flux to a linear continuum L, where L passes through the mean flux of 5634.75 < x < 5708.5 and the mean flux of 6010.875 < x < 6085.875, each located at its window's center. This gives 0.4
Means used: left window 25.4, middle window 24.7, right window 24.9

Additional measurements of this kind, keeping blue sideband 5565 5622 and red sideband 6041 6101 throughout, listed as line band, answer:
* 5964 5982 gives 0.63 angstroms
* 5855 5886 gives -0.41 angstroms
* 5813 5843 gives -0.60 angstroms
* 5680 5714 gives -0.63 angstroms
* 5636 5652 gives -1.03 angstroms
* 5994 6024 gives -1.20 angstroms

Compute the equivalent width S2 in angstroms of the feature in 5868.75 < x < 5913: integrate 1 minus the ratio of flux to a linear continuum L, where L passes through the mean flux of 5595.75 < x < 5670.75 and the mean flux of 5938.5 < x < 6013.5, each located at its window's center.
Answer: 0.9 angstroms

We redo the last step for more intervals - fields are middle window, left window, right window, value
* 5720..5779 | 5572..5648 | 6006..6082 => -0.8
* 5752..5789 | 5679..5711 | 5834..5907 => 0.2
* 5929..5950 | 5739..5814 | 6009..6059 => -0.9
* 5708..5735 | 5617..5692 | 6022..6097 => -0.3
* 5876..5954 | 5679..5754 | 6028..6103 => -0.8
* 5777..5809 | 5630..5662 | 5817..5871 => 0.3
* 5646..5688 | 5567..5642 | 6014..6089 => -1.2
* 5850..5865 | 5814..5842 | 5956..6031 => 0.1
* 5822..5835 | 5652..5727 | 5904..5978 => 0.0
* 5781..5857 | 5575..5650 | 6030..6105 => -0.7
